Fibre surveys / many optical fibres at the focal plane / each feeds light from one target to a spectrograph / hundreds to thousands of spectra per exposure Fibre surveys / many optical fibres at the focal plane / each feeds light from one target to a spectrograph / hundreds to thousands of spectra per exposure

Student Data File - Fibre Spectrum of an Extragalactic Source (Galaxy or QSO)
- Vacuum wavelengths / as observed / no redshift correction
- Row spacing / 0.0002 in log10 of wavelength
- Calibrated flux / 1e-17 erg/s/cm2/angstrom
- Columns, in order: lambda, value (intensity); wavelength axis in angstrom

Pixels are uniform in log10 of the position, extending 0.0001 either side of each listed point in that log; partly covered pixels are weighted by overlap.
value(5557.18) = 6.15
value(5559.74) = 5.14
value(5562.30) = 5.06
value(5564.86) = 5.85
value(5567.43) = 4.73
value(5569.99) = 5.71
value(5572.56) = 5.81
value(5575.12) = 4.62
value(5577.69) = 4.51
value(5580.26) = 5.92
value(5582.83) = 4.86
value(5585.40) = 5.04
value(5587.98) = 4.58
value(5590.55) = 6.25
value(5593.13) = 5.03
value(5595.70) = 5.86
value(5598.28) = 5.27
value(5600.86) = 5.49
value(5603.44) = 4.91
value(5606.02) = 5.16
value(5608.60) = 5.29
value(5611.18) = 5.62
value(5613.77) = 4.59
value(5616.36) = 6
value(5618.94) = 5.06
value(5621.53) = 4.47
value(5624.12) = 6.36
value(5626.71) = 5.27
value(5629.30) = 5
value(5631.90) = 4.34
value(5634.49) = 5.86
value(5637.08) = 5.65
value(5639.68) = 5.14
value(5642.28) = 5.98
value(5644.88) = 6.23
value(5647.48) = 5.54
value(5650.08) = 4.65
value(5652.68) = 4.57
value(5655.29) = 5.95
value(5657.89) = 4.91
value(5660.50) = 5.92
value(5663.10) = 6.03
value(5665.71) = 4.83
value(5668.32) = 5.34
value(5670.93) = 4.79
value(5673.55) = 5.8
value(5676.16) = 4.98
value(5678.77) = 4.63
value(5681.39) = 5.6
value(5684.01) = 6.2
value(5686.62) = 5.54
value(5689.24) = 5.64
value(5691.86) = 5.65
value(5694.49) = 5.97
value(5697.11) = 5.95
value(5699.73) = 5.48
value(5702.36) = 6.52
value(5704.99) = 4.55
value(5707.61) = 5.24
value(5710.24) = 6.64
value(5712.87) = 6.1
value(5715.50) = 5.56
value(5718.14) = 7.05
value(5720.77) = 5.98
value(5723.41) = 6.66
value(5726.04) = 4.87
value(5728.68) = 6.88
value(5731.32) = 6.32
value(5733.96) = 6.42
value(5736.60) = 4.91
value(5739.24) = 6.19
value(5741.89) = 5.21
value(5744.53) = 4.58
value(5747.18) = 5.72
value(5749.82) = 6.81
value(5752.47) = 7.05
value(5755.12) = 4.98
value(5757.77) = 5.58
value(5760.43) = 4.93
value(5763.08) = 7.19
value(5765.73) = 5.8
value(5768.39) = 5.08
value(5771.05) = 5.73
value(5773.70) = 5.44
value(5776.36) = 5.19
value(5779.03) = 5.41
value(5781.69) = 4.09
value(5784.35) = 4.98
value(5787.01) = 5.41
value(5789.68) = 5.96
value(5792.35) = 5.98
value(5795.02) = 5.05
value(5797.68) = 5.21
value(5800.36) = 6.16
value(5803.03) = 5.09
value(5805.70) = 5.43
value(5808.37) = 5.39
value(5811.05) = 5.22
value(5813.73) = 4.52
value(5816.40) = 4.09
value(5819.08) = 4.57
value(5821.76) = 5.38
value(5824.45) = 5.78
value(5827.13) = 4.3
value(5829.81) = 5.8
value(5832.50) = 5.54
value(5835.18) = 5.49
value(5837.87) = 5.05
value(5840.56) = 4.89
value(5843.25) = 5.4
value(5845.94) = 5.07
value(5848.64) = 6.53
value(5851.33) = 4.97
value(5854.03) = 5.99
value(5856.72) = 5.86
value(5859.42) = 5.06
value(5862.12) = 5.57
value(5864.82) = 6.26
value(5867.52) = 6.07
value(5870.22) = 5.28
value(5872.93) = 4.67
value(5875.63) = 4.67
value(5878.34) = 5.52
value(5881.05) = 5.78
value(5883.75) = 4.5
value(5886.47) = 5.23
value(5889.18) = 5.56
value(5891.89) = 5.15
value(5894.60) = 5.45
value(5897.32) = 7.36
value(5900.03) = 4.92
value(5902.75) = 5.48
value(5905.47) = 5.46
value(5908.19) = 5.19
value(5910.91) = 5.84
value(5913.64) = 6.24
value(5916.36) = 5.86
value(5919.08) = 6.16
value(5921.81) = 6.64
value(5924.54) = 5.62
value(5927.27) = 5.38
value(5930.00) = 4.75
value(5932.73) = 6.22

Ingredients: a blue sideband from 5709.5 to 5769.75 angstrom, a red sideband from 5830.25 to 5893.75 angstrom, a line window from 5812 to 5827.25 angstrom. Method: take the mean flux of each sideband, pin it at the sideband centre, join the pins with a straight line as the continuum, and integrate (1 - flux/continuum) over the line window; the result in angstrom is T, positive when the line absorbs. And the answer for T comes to 2.1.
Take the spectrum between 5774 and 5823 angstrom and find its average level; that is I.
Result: 5.18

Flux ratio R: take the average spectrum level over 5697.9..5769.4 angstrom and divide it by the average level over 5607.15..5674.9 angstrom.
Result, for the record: 1.10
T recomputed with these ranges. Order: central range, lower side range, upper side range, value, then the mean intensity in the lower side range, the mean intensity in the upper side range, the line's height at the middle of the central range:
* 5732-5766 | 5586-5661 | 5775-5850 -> -3.42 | 5.33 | 5.25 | 5.28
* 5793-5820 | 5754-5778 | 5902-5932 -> 2.35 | 5.55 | 5.71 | 5.59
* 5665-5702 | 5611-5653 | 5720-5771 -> 0.44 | 5.32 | 5.85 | 5.56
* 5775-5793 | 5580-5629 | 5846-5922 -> 0.74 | 5.3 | 5.59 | 5.49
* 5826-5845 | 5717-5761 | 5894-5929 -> 2.06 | 5.9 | 5.81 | 5.85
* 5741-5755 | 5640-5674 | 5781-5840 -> -1.39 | 5.41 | 5.21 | 5.29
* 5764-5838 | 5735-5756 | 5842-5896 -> 4.17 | 5.71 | 5.43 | 5.58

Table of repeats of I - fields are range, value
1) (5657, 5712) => 5.54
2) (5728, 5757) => 5.89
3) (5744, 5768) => 5.86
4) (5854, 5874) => 5.58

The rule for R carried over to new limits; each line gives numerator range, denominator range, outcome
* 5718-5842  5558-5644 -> 1.04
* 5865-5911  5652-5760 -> 0.95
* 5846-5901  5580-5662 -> 1.03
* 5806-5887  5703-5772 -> 0.90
